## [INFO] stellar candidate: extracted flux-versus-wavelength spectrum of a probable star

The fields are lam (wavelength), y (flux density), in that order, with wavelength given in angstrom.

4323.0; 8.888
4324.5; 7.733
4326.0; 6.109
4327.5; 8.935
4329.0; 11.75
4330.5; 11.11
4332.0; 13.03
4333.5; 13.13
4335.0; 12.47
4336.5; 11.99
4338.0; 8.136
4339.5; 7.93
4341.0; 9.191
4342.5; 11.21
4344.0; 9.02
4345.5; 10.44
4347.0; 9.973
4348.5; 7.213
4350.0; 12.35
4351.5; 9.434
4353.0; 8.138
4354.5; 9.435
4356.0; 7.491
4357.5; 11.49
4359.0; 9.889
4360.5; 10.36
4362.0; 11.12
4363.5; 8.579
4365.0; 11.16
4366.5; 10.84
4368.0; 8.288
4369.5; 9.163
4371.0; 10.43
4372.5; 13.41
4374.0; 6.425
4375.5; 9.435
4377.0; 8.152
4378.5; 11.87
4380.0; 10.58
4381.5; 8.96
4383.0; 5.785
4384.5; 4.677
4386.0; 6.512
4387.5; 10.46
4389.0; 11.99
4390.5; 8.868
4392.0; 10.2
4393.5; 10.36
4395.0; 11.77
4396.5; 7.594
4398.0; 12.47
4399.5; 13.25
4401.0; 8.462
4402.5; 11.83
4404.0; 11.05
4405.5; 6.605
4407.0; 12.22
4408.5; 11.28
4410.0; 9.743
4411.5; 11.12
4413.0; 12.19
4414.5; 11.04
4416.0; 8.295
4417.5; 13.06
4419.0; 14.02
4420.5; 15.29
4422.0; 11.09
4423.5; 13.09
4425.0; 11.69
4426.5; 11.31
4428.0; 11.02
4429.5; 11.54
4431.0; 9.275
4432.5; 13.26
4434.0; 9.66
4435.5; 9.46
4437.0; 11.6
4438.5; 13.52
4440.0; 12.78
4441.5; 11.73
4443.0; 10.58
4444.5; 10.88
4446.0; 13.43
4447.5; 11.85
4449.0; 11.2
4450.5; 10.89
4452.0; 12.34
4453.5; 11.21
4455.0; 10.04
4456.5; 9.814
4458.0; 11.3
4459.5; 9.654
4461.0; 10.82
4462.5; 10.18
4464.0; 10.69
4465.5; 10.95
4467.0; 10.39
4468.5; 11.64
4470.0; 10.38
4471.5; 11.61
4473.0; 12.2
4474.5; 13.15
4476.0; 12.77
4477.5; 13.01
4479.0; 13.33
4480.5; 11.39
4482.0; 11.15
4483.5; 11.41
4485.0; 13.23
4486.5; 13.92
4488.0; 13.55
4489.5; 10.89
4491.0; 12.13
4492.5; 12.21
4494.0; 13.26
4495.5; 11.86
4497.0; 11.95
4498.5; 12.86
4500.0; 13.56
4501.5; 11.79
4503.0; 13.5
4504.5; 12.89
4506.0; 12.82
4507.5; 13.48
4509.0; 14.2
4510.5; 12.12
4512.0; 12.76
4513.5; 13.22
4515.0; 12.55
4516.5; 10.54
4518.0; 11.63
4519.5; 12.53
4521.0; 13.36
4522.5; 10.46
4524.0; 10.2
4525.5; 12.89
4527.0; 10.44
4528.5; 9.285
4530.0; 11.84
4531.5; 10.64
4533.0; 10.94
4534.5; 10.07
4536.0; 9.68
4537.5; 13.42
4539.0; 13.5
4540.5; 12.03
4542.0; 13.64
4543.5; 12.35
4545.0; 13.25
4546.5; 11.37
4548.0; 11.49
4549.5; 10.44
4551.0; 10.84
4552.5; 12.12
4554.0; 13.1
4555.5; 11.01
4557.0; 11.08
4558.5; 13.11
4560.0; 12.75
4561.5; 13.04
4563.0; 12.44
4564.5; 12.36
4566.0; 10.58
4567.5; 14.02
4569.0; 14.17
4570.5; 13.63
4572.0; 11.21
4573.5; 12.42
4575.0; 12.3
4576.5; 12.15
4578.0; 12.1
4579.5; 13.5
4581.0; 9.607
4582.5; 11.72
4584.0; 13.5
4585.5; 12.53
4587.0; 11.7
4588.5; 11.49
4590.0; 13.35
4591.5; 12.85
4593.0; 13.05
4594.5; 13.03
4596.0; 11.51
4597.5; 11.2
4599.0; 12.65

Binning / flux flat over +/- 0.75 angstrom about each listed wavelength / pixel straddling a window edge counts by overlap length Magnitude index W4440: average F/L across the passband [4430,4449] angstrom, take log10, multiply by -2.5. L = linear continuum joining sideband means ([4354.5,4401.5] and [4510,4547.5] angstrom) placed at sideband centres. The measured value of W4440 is -0.09 mag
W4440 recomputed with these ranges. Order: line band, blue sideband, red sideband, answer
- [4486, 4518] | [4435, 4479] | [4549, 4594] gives -0.078 mag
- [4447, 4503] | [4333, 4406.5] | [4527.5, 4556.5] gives -0.082 mag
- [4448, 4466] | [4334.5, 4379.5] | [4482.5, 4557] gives 0.044 mag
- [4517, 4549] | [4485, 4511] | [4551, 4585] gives 0.081 mag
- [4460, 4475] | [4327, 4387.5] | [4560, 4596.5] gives -0.005 mag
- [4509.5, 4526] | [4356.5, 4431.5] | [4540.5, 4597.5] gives -0.030 mag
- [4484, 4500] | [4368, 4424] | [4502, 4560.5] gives -0.101 mag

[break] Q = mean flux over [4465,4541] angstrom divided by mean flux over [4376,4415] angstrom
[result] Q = 1.2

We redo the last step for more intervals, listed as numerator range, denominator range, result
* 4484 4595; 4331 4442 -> 1.17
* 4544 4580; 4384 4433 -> 1.13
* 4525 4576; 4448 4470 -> 1.11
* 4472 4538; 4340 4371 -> 1.25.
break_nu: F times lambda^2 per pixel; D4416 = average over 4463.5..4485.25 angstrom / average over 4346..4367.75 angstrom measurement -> 1.3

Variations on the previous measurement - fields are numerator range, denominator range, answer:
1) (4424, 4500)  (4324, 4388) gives 1.27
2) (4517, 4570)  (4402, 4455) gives 1.09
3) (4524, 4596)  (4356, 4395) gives 1.37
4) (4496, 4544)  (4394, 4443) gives 1.12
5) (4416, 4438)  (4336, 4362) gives 1.26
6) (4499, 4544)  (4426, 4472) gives 1.12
